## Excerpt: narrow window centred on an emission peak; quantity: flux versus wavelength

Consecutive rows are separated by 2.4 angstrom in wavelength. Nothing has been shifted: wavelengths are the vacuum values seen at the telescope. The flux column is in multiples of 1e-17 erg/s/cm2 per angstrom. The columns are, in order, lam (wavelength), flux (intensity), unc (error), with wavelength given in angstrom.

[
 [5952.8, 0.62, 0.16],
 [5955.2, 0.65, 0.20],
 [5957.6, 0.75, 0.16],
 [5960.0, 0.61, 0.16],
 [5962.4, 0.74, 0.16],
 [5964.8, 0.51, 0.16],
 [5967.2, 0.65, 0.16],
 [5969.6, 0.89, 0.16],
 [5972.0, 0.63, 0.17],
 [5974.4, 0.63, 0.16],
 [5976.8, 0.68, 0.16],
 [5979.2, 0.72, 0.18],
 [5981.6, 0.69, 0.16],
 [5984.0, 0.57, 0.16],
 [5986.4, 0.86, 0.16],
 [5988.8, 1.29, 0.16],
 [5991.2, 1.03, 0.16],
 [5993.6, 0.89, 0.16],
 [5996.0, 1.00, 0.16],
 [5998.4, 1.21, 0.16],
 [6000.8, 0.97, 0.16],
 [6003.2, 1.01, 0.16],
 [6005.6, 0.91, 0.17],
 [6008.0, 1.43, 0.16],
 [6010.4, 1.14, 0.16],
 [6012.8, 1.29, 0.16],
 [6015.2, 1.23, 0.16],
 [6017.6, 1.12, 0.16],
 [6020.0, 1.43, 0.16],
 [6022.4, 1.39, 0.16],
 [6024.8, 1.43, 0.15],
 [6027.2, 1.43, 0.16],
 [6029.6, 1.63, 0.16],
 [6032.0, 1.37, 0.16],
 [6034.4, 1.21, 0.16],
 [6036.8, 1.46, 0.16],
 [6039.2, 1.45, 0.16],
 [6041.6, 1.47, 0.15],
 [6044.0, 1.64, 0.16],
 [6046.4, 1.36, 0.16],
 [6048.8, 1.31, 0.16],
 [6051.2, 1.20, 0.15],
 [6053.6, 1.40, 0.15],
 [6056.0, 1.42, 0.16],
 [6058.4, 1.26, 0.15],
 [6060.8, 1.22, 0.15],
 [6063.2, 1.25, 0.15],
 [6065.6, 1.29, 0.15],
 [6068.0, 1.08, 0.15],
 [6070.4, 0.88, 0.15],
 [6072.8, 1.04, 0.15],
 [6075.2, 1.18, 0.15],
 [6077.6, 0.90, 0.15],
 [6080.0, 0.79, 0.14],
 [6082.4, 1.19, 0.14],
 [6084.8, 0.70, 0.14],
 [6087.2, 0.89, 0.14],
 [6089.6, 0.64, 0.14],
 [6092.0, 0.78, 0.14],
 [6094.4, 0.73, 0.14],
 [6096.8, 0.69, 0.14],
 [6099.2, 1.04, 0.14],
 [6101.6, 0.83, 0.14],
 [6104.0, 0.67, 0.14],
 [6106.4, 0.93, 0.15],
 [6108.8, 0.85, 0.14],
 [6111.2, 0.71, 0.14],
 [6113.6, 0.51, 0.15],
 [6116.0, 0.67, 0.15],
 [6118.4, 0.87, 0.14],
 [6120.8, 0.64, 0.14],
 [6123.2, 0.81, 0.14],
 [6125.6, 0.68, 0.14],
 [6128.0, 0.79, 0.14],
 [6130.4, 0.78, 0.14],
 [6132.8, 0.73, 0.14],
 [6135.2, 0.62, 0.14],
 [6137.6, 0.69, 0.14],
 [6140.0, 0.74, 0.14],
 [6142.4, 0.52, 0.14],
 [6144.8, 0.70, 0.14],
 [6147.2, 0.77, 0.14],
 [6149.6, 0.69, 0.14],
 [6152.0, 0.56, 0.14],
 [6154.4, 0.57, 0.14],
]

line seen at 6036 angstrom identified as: Mg II 2798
